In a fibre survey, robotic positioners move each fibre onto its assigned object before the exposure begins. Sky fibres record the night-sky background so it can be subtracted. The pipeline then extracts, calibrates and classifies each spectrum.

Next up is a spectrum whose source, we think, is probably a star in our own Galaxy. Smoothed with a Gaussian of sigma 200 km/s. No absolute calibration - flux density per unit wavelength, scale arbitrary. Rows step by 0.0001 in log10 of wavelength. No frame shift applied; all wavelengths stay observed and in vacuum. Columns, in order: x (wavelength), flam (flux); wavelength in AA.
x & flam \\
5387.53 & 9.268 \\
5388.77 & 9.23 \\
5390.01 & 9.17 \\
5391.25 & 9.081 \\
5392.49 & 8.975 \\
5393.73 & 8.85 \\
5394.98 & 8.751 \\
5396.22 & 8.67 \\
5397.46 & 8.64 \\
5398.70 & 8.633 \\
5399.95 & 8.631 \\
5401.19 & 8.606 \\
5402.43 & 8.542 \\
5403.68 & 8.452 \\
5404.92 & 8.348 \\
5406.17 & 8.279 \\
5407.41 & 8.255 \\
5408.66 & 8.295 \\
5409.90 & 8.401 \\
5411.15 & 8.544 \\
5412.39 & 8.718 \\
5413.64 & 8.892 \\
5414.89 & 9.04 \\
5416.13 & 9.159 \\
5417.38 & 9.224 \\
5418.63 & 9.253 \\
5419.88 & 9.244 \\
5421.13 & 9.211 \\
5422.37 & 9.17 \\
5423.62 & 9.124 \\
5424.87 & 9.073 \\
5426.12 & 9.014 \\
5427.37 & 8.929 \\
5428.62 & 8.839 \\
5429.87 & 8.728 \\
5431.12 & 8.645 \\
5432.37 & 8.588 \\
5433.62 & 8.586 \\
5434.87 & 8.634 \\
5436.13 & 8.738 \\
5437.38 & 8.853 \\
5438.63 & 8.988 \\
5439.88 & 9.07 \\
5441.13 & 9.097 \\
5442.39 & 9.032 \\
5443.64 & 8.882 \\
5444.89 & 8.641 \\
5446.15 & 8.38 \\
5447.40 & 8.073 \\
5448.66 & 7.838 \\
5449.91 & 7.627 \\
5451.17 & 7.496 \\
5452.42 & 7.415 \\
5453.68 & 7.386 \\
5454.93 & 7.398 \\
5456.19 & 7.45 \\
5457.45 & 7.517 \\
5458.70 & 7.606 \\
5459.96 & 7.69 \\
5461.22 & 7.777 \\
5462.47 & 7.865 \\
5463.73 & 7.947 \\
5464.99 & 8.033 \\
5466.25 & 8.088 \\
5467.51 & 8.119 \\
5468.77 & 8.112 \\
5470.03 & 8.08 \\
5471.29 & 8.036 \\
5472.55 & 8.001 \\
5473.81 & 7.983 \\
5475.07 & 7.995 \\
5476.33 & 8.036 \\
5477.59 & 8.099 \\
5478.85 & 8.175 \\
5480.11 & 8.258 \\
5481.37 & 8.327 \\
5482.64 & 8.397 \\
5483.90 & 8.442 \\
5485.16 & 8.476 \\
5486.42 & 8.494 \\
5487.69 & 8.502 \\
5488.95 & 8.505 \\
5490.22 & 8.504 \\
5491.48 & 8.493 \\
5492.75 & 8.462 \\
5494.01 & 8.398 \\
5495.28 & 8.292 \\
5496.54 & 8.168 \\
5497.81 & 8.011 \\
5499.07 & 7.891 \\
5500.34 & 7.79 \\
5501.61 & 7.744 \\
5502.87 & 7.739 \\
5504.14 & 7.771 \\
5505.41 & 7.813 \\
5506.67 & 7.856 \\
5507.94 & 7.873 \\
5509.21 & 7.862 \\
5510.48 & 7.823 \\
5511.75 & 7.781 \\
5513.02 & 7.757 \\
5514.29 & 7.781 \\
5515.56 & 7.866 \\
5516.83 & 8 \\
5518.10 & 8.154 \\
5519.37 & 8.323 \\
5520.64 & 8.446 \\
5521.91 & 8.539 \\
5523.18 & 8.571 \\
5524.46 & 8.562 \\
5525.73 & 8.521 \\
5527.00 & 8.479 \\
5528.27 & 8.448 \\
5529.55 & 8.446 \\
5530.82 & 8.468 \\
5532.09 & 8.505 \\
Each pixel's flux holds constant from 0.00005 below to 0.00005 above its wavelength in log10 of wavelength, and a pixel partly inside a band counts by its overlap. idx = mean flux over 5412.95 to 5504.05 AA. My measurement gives 8.35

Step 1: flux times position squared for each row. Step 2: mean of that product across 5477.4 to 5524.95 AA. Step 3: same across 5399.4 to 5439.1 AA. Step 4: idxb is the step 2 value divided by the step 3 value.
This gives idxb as 0.96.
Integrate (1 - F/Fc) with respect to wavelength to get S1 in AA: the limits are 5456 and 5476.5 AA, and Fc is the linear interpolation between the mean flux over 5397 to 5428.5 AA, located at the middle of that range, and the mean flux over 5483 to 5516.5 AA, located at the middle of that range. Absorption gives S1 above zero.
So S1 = 1.1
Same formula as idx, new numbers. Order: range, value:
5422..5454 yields 8.58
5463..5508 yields 8.14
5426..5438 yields 8.74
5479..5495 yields 8.42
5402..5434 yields 8.79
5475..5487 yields 8.29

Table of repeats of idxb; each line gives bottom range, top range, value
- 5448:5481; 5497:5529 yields 1.04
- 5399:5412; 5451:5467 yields 0.93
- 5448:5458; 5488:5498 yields 1.13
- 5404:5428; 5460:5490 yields 0.94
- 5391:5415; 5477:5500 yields 1.00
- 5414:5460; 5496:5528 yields 0.97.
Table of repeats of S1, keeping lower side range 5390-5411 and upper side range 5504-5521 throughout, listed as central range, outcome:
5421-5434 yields -0.7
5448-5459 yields 1.0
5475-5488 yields -0.3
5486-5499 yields -0.5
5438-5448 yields -0.5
